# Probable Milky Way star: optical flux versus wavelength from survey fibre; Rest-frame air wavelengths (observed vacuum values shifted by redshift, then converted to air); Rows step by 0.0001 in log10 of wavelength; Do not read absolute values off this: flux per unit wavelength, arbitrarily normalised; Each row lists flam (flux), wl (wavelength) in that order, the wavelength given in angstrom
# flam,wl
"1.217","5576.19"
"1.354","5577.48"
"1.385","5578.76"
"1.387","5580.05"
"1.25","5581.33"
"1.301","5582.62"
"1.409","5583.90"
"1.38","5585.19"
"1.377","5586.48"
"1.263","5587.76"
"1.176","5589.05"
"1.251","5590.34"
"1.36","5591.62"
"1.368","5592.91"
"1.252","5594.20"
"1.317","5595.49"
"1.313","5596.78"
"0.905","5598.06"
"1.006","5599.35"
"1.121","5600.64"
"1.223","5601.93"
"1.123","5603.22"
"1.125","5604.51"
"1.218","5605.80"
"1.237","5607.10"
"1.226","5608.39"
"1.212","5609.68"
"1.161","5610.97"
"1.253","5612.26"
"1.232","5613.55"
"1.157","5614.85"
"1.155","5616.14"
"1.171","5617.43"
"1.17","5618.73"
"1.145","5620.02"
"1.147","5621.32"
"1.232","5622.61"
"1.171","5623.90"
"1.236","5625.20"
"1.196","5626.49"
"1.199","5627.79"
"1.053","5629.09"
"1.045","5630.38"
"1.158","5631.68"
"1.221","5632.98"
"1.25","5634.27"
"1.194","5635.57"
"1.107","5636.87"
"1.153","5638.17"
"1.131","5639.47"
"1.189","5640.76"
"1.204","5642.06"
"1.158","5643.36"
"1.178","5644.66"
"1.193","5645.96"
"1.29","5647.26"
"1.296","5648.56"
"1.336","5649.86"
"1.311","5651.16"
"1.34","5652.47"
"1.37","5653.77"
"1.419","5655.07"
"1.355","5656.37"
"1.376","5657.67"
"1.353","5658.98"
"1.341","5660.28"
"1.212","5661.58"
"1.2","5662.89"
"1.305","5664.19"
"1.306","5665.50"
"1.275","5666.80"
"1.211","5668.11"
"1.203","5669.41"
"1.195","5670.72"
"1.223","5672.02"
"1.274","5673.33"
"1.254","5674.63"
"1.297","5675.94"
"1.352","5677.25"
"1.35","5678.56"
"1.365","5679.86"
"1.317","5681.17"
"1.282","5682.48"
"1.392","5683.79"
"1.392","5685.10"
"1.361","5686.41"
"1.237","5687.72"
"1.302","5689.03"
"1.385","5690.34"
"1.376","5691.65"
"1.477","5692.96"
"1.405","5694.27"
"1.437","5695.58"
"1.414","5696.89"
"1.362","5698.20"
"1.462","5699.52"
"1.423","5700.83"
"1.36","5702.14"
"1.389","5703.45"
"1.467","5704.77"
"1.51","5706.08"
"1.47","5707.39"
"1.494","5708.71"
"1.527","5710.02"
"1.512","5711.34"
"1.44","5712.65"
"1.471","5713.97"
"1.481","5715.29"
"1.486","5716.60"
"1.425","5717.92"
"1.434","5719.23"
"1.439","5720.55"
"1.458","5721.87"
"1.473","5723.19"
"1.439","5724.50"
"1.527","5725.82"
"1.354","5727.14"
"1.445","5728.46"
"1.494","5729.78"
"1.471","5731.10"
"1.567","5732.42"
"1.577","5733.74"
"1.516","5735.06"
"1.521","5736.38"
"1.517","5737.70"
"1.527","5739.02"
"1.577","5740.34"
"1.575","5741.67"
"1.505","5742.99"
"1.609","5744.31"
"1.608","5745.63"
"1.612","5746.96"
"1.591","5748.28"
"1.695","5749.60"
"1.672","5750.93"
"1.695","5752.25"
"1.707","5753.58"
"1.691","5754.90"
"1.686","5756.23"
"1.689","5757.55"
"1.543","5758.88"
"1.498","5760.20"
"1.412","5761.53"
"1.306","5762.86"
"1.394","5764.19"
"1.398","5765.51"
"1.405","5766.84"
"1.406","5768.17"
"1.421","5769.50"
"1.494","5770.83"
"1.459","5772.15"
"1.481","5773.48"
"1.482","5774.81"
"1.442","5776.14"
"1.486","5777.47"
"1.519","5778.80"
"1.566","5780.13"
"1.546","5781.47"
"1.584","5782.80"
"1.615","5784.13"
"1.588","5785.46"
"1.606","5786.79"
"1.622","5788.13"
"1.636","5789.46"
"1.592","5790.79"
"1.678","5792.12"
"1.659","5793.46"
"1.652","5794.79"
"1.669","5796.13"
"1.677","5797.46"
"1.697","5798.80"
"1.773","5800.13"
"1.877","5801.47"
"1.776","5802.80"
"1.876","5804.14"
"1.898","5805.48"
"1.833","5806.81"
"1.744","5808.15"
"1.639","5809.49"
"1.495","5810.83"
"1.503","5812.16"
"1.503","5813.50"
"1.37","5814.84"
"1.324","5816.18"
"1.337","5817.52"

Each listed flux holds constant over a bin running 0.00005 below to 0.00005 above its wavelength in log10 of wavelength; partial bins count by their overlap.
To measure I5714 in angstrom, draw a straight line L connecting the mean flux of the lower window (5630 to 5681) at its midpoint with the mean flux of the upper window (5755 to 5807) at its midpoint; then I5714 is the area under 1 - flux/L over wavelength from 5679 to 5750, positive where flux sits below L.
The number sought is -2.4 angstrom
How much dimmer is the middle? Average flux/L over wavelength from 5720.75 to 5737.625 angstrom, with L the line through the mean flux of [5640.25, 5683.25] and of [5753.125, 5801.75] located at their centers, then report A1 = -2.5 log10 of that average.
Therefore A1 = -0.03 mag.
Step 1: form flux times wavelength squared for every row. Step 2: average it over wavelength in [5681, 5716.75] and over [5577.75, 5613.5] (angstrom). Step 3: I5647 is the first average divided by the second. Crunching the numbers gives 1.2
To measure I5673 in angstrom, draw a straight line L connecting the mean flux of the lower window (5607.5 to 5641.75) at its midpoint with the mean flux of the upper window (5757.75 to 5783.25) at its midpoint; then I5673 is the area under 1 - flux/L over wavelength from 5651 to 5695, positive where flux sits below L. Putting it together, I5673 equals -1.6 angstrom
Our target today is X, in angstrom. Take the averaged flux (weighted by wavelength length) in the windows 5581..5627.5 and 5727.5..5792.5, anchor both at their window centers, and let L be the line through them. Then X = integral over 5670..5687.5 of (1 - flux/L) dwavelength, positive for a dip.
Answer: 0.8 angstrom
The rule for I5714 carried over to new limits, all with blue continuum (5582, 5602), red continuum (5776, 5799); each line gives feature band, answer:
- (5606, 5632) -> 2.43 angstrom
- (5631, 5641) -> 1.18 angstrom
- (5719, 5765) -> -0.50 angstrom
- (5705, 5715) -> -0.16 angstrom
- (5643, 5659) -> 0.61 angstrom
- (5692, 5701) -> 0.10 angstrom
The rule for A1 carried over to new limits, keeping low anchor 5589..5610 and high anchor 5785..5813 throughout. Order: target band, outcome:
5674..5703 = 0.04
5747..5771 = 0.03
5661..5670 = 0.10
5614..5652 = 0.08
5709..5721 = 0.01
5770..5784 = 0.09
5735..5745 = 0.00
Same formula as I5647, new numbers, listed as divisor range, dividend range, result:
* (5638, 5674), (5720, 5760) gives 1.27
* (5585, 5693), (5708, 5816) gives 1.31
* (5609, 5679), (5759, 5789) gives 1.27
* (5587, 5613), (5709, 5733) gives 1.27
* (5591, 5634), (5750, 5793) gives 1.38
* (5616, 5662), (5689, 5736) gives 1.22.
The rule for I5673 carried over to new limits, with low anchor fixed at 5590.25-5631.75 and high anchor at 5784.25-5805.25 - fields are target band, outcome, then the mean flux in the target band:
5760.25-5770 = 1.3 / 1.4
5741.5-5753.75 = -0.5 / 1.63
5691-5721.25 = 0.1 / 1.45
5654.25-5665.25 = 0.0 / 1.32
